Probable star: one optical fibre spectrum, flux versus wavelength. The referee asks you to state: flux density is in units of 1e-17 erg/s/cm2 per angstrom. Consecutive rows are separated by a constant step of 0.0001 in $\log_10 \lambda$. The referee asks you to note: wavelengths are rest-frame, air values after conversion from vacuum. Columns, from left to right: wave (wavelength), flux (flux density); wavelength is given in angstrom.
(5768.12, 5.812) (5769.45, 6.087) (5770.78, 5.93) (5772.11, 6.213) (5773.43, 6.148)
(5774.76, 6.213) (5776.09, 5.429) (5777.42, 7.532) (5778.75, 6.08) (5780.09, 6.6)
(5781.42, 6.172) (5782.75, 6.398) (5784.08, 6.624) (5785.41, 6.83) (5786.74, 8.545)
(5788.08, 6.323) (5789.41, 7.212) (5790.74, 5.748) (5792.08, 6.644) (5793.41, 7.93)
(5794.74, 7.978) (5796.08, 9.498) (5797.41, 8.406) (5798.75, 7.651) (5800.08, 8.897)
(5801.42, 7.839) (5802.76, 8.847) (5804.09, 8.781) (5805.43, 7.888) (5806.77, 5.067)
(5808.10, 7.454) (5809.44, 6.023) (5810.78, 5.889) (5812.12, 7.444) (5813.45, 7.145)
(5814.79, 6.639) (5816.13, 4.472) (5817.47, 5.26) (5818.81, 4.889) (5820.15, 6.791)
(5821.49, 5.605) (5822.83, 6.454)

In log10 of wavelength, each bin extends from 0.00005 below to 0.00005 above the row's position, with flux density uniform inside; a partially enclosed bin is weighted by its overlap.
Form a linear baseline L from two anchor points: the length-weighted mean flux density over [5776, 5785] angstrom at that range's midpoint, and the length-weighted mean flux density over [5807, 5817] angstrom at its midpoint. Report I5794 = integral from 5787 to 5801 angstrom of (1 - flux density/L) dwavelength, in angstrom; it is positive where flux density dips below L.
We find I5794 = -2.7 angstrom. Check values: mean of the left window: 6.48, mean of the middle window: 7.66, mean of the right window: 6.36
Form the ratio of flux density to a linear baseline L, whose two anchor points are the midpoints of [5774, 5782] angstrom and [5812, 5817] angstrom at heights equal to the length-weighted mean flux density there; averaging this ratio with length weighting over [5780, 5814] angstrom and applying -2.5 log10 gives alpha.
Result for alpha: -0.162 mag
